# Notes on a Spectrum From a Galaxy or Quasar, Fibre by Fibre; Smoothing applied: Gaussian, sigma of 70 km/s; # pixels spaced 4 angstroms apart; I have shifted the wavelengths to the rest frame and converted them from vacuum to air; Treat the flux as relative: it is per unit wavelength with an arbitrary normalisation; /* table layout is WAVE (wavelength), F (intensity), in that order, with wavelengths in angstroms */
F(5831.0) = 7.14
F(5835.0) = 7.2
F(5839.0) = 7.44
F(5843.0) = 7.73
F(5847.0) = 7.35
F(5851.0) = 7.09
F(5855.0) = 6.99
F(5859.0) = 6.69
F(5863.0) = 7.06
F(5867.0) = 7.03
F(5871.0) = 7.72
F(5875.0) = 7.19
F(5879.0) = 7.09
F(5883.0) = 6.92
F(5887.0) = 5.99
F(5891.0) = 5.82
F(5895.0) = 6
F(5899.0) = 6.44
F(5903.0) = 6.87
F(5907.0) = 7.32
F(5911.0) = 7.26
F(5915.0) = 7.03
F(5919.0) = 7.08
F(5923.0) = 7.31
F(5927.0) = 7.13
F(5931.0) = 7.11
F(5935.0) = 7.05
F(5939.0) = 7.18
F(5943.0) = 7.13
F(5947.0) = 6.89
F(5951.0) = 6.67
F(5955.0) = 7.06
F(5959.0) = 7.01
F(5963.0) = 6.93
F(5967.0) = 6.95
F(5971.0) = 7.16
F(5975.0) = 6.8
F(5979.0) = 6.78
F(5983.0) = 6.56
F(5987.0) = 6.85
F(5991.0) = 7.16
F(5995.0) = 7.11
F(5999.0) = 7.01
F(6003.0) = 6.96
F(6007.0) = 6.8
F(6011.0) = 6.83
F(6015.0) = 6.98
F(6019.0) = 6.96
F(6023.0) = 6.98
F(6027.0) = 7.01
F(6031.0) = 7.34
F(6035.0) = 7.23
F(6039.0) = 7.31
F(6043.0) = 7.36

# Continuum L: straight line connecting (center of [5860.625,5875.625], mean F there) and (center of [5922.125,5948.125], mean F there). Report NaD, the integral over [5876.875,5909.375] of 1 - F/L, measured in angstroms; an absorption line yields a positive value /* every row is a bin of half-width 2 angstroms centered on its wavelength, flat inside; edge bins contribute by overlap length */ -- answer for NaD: 2.83 angstroms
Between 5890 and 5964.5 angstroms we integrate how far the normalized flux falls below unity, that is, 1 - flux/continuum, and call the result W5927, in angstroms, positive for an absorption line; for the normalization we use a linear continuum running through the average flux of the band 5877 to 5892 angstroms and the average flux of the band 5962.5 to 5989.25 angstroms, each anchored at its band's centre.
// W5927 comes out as -2.9 angstroms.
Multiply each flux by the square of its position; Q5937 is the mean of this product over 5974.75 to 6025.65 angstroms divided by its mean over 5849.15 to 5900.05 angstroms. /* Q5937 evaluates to 1.1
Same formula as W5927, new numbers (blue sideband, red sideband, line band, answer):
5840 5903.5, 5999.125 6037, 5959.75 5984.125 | 0.3 angstroms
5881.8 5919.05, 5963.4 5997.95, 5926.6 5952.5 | -0.9 angstroms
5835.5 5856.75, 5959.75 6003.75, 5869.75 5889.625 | 0.8 angstroms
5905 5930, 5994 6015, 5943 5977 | 0.6 angstroms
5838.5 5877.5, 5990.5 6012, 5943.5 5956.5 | 0.3 angstroms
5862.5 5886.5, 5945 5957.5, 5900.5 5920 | -0.3 angstroms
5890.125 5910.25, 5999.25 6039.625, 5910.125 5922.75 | -1.0 angstroms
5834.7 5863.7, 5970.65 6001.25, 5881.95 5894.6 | 1.7 angstroms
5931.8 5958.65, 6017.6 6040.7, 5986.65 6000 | 0.0 angstroms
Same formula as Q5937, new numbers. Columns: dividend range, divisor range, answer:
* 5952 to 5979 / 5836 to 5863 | 1.00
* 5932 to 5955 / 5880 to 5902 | 1.13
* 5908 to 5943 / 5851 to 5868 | 1.05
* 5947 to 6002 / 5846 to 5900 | 1.05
